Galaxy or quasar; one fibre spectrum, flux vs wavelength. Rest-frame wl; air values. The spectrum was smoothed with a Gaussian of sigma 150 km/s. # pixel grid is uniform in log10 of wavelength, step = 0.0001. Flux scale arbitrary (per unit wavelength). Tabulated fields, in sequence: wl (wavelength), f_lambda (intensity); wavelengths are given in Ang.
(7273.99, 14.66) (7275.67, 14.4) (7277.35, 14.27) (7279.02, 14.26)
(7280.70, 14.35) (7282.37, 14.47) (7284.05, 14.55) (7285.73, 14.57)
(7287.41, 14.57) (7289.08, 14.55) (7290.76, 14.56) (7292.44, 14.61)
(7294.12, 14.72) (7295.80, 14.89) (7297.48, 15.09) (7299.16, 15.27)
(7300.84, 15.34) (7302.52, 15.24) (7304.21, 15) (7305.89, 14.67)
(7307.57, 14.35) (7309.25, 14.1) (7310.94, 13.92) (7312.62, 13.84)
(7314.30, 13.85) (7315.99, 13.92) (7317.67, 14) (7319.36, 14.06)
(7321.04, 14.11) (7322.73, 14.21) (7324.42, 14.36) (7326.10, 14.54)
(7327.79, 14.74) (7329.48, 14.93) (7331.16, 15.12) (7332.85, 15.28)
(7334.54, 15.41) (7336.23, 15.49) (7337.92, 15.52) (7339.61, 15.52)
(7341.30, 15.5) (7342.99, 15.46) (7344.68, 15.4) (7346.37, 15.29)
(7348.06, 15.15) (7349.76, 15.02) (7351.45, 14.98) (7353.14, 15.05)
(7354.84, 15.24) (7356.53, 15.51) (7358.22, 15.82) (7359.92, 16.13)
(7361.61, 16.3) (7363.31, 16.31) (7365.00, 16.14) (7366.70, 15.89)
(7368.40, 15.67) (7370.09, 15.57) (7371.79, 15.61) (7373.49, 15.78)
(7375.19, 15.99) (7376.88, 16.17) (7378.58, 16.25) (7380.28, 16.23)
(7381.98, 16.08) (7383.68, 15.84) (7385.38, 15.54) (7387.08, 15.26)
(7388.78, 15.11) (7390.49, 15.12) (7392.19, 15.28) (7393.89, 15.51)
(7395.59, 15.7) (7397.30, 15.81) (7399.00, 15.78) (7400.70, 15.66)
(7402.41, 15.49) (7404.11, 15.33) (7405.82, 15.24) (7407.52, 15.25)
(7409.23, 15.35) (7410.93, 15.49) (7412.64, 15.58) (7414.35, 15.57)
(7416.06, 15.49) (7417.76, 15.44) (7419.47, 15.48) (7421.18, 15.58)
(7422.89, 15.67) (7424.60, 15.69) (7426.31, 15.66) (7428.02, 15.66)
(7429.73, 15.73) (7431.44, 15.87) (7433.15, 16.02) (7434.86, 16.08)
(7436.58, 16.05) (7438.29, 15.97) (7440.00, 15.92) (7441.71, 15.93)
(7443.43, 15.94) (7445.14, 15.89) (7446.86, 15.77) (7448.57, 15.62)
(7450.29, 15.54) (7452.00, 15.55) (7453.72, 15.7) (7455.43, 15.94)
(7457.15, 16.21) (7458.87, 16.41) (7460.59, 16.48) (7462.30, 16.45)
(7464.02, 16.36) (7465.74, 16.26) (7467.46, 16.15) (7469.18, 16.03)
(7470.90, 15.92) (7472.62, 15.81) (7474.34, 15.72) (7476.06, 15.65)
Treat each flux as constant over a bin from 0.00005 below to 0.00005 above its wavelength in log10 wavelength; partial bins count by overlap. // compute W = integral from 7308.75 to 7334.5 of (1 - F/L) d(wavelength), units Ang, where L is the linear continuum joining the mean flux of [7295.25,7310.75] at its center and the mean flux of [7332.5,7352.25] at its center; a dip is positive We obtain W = 1.21 Ang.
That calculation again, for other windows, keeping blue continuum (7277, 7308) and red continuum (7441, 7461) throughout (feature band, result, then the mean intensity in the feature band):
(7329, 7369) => -1.0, 15.5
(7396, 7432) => 0.1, 15.6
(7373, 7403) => -0.5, 15.7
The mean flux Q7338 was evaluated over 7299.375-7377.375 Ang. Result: 15.1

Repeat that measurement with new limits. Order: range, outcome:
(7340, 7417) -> 15.6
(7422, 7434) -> 15.8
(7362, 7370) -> 16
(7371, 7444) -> 15.7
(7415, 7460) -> 15.8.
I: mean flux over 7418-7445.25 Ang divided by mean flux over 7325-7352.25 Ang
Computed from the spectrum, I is 1.04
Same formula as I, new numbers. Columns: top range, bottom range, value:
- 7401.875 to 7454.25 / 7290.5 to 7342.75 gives 1.06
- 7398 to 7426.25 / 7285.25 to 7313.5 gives 1.06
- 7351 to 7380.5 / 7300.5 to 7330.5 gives 1.10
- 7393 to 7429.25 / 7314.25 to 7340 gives 1.06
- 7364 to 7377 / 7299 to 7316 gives 1.09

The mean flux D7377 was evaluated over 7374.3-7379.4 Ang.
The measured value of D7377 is 16.1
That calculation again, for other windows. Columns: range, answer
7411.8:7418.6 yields 15.5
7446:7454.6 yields 15.6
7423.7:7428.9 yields 15.7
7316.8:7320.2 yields 14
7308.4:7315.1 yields 13.9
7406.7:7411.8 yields 15.4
